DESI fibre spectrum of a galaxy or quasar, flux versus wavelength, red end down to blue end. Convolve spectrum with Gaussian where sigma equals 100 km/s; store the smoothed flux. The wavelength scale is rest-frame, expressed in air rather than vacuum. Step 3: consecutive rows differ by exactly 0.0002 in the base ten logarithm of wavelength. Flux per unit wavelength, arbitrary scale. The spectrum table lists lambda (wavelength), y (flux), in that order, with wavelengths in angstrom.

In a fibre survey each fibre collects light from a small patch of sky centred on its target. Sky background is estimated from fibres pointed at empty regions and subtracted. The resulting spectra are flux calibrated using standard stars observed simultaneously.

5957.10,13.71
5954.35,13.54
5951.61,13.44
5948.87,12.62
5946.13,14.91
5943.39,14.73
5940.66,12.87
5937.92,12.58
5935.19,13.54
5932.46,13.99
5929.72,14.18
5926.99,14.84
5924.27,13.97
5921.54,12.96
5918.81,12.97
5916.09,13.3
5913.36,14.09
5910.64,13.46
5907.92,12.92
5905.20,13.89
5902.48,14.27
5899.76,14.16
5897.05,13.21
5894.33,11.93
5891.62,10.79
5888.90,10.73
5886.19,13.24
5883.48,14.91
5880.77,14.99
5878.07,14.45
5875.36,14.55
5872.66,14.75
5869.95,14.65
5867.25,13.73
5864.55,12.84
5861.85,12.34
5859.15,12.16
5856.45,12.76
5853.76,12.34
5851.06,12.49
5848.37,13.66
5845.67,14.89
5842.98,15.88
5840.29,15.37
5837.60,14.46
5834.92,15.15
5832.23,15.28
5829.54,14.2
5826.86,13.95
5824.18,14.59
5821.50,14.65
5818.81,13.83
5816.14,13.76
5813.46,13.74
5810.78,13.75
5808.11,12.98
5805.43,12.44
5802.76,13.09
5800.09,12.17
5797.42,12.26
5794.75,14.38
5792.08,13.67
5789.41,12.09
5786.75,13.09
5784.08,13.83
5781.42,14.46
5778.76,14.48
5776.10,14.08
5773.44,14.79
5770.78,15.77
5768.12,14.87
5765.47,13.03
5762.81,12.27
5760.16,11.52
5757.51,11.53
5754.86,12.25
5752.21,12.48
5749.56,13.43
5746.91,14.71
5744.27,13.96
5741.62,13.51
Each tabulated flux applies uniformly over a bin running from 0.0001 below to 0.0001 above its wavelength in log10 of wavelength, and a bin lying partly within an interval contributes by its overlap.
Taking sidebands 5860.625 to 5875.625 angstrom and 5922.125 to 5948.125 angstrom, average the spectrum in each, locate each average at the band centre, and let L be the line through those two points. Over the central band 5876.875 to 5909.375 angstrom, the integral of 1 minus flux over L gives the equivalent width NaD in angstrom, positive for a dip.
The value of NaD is 1.3 angstrom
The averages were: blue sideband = 13.8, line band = 13.3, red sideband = 13.9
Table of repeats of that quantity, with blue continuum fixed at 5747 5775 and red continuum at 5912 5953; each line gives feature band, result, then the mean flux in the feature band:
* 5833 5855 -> -1.4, 14.3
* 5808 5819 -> -0.2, 13.7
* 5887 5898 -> 1.5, 11.7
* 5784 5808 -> 0.7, 13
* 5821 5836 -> -1.3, 14.6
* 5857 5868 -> 0.6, 12.7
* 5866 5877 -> -0.7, 14.4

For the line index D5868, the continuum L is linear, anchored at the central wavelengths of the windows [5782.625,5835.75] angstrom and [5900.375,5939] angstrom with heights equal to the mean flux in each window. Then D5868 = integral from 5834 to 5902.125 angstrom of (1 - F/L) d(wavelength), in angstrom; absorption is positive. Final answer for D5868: 0.15 angstrom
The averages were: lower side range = 13.6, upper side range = 13.7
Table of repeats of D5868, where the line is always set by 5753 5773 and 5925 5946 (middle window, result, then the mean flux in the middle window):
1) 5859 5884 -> -0.7 angstrom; 14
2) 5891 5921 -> 1.1 angstrom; 13.2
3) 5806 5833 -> -1.3 angstrom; 14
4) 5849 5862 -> 1.0 angstrom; 12.5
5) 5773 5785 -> -1.0 angstrom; 14.3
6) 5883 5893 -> 1.1 angstrom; 12.2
